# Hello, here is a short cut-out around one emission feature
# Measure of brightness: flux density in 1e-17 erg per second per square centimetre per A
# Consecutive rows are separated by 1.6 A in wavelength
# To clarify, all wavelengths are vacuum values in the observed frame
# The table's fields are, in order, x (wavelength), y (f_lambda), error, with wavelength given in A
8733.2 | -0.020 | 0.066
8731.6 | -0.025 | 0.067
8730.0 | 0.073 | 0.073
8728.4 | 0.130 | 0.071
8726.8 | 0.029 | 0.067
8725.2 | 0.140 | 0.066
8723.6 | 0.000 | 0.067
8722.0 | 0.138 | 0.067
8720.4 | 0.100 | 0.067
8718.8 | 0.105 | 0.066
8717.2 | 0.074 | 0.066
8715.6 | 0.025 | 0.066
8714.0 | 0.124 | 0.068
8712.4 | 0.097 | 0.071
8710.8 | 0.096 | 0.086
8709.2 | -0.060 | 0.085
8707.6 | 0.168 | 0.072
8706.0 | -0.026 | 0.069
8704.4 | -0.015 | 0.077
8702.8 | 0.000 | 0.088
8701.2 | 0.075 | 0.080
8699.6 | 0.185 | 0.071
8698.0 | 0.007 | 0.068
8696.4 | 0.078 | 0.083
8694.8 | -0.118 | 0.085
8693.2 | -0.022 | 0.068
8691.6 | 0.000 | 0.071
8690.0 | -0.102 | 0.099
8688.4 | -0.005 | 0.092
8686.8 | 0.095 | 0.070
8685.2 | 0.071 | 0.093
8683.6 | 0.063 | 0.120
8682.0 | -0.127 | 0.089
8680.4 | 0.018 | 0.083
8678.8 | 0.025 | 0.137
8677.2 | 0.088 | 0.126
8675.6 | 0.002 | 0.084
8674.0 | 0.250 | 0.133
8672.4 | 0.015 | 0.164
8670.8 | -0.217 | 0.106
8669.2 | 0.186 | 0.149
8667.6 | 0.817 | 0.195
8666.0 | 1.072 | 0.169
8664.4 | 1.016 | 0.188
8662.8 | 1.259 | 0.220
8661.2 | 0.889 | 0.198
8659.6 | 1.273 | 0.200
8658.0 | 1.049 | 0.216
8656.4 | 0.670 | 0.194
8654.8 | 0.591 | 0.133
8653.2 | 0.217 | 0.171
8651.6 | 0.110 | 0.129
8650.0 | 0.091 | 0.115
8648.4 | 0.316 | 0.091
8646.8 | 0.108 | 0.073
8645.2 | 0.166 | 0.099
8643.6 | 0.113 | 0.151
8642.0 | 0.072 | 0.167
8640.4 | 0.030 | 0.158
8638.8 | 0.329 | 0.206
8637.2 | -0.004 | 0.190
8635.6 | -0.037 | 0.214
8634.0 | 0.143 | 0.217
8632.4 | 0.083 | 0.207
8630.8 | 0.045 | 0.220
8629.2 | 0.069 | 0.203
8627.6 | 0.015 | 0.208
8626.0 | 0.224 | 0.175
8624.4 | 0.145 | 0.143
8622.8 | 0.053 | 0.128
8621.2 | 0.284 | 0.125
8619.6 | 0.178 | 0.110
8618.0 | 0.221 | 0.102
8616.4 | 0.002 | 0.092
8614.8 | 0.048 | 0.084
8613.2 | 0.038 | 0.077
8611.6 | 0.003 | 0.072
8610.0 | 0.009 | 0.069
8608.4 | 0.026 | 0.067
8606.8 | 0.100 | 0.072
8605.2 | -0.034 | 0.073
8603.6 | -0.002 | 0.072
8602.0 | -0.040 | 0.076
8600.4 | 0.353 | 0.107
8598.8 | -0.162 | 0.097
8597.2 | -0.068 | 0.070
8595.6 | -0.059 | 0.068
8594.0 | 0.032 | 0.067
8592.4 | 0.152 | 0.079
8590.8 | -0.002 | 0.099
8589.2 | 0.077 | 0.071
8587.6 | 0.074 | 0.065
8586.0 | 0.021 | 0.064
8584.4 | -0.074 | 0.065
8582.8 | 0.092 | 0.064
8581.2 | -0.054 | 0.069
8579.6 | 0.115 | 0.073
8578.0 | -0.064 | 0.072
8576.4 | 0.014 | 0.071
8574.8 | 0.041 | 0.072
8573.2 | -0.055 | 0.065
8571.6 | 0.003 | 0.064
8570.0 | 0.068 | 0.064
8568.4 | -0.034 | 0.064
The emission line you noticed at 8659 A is [O II] 3727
